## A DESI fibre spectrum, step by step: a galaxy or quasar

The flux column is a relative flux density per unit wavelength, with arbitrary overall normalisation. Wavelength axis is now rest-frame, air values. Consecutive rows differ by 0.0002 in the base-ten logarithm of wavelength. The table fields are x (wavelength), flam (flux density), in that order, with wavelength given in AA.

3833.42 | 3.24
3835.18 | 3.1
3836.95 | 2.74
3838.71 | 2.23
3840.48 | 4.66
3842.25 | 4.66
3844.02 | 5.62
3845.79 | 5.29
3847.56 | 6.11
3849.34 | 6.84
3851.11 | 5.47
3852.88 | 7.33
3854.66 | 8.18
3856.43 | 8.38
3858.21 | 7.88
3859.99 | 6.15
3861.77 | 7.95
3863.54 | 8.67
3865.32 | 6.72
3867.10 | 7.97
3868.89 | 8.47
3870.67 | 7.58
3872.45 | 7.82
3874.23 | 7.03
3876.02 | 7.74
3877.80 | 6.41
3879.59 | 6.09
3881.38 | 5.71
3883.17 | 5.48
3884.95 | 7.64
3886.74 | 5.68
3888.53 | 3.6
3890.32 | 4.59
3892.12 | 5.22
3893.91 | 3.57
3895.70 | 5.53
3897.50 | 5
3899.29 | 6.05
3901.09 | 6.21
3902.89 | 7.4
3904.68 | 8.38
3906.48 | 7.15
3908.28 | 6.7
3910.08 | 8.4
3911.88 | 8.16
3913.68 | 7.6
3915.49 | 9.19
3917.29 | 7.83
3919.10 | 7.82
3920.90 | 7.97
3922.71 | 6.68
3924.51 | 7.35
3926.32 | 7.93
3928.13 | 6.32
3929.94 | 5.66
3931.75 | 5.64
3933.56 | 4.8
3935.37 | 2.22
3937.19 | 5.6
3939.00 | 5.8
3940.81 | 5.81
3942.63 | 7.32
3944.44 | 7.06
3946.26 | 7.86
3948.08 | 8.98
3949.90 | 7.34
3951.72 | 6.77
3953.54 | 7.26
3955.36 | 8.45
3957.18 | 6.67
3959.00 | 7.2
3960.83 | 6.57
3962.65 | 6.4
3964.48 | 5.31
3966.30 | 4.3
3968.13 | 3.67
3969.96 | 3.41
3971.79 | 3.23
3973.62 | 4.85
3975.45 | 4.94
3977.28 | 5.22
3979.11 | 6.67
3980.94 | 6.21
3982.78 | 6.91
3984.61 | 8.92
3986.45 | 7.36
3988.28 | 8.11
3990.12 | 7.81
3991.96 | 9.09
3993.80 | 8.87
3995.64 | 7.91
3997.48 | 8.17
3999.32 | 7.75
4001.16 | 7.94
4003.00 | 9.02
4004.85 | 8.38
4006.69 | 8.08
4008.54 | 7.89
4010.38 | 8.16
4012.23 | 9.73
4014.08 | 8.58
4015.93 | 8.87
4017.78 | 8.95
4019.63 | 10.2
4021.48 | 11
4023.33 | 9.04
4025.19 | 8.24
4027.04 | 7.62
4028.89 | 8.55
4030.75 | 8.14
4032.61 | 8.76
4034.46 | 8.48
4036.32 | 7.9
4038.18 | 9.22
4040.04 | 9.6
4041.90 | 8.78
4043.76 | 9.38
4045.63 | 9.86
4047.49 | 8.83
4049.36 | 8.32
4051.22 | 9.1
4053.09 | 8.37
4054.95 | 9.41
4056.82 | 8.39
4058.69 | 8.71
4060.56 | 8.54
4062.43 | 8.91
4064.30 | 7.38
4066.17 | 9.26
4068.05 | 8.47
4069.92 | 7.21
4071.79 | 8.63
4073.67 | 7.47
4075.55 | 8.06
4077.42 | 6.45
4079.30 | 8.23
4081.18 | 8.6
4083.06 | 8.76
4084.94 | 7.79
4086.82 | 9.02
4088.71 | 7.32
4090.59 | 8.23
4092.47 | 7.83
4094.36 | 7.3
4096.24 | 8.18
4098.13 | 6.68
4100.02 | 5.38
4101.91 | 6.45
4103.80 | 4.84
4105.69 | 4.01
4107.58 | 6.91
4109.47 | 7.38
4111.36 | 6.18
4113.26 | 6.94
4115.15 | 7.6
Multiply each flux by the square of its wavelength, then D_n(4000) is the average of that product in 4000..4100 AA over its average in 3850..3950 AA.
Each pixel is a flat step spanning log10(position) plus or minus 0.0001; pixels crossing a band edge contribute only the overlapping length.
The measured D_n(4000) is 1.3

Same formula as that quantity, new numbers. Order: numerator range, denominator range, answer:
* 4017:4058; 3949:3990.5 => 1.48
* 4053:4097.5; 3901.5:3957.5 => 1.25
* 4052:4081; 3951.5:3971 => 1.46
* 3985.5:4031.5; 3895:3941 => 1.34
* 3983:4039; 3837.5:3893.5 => 1.44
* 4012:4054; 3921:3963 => 1.41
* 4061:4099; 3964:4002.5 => 1.28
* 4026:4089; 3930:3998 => 1.38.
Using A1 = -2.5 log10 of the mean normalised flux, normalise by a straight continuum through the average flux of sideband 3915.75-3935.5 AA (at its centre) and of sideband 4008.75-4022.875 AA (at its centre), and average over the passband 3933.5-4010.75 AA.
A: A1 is 0.18 mag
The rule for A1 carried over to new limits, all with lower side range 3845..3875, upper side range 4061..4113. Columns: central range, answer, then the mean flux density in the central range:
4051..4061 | -0.177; 8.74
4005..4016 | -0.154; 8.52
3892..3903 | 0.318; 5.46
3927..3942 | 0.352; 5.31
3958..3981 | 0.378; 5.2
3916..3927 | -0.046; 7.65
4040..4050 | -0.223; 9.1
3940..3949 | -0.010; 7.42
